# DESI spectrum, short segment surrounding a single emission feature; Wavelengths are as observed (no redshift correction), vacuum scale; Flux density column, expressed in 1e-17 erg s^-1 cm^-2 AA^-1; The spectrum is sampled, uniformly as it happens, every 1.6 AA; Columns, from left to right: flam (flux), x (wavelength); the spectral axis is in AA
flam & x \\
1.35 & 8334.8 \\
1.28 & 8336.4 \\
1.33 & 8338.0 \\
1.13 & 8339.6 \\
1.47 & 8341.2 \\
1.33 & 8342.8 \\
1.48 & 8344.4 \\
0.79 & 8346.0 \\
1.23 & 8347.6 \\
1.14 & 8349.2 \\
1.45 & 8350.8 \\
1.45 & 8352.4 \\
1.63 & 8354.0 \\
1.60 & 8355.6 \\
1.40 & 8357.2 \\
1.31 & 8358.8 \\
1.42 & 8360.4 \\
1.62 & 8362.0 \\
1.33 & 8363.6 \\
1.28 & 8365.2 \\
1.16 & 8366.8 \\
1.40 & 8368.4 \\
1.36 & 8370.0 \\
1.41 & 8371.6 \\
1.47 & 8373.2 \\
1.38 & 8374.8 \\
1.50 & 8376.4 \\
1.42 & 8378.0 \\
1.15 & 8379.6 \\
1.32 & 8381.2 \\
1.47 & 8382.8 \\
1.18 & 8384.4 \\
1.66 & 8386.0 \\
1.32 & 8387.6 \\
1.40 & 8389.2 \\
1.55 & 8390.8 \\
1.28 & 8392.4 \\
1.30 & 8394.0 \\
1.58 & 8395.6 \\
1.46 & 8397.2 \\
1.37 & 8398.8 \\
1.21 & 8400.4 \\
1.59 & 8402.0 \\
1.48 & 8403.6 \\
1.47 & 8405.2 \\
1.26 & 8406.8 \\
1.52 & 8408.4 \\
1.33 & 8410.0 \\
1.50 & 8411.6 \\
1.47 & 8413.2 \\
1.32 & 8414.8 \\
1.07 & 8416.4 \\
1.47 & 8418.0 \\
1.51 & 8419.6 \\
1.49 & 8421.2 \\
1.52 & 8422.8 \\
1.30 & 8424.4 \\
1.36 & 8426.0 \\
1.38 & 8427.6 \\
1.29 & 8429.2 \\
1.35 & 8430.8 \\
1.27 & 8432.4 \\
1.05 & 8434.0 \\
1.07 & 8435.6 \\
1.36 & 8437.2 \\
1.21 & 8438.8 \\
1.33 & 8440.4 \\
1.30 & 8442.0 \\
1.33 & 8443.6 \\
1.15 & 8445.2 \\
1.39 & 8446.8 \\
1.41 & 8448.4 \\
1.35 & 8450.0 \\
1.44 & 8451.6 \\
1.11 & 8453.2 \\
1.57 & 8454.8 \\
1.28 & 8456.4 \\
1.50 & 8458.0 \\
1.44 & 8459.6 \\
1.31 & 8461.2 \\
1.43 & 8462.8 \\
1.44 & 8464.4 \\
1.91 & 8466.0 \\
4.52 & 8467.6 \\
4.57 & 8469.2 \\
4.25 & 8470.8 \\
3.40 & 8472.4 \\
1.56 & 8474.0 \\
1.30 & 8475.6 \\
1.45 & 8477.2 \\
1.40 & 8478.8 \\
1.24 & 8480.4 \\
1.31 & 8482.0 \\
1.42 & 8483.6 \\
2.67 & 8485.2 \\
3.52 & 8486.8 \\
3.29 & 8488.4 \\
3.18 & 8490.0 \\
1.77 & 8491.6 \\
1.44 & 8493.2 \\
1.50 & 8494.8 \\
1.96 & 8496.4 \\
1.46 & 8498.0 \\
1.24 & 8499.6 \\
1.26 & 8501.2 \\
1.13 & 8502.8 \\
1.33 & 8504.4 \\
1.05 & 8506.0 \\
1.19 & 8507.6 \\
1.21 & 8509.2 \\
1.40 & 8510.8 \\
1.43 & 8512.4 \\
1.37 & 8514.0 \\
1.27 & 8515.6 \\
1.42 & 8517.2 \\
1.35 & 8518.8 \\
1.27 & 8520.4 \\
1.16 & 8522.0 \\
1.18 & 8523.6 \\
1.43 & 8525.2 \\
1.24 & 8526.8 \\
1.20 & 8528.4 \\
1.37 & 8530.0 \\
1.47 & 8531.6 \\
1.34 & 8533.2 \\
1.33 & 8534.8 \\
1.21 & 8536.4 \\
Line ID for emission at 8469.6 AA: [S II] 6716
